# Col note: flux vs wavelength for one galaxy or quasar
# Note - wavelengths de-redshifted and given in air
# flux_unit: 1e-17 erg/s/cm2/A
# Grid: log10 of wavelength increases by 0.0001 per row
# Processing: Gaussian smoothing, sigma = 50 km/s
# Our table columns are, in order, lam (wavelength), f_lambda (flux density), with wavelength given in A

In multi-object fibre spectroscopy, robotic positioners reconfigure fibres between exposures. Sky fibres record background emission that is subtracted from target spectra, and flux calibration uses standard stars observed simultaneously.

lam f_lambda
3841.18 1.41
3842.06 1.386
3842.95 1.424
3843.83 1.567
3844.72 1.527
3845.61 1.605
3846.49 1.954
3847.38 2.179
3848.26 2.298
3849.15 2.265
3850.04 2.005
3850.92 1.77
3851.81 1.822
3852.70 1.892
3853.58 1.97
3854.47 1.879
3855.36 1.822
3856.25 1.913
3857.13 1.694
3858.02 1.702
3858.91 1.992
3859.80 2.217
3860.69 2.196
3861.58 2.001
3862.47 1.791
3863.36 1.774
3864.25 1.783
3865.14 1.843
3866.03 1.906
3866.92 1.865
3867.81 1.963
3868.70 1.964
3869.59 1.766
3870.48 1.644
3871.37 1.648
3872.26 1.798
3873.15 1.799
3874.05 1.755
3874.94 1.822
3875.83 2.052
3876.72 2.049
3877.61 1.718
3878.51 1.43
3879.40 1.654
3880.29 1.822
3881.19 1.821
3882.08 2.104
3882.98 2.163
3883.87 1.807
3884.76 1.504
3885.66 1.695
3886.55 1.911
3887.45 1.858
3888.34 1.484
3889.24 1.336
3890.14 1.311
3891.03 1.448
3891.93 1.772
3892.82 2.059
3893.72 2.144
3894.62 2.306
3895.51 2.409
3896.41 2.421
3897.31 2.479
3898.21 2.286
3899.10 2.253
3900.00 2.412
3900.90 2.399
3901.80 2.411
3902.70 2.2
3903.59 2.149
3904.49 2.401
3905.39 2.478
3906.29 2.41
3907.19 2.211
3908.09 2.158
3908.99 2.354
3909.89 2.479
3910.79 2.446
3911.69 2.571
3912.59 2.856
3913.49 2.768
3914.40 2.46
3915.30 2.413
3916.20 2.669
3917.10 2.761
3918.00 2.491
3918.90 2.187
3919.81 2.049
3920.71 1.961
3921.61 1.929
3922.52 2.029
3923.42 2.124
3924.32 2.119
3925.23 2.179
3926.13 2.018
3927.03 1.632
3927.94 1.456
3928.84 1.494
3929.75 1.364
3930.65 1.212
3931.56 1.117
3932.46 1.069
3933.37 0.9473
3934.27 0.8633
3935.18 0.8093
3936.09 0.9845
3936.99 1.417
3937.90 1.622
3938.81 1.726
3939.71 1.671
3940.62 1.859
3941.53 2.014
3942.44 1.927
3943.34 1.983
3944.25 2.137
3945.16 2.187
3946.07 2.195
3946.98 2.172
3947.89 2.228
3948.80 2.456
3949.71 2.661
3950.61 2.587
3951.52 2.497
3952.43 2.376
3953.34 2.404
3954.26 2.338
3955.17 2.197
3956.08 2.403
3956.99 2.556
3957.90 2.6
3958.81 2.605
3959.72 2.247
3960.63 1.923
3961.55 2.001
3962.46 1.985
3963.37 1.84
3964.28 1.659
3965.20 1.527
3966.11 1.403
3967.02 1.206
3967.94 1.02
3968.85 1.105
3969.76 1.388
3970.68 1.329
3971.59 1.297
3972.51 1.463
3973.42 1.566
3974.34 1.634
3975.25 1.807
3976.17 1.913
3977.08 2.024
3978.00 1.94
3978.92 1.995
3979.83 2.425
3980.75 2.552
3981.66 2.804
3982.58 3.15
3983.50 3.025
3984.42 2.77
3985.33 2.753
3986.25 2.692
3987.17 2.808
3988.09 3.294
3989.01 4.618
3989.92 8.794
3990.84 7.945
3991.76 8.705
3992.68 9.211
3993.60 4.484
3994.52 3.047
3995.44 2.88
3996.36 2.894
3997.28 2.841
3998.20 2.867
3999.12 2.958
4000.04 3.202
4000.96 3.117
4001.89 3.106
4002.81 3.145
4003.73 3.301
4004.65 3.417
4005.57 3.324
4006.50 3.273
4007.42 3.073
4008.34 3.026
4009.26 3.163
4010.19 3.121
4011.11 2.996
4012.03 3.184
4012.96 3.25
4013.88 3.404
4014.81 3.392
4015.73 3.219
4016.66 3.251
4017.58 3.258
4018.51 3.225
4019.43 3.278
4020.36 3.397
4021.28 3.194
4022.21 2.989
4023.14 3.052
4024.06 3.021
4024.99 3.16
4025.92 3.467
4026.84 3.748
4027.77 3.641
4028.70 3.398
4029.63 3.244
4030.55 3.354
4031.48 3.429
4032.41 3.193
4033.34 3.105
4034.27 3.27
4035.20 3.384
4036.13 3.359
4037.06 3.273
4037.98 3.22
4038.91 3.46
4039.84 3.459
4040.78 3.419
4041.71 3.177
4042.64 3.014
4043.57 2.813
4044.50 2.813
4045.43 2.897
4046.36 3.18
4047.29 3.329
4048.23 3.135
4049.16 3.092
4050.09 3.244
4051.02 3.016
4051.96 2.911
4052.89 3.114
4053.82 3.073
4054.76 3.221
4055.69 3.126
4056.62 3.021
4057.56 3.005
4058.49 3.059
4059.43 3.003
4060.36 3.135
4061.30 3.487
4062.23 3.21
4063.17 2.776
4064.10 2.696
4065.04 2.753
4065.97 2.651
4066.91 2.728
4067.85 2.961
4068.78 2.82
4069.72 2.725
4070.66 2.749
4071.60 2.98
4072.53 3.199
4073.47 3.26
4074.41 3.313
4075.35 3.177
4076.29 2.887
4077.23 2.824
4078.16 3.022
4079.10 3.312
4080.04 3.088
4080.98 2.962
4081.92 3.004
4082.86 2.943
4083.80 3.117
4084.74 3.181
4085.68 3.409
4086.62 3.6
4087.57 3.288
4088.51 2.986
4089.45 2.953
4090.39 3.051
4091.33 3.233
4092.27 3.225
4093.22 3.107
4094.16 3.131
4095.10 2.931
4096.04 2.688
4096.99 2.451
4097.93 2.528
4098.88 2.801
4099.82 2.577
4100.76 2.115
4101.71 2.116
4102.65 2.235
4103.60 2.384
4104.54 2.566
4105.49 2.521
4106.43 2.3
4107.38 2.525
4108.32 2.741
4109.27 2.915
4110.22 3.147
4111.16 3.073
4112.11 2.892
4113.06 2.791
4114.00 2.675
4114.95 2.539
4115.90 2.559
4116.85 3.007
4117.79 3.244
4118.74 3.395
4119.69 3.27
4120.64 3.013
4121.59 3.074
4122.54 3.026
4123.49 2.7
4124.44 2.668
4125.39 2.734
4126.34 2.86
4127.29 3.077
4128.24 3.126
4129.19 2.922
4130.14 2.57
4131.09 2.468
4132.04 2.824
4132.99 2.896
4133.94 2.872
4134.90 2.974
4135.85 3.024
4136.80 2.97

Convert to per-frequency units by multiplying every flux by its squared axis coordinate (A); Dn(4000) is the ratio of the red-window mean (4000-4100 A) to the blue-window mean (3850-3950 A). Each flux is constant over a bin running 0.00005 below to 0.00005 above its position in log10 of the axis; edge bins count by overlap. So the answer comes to 1.73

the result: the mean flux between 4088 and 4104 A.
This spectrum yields 2.74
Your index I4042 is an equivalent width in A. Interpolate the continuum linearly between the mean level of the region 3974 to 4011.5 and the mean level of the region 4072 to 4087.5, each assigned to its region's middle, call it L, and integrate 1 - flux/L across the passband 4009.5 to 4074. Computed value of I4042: 2.8 A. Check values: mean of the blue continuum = 3.47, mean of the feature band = 3.15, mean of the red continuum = 3.15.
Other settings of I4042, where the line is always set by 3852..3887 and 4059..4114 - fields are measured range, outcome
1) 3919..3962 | 5.4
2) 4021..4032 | -3.0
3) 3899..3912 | -2.1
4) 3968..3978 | 3.4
